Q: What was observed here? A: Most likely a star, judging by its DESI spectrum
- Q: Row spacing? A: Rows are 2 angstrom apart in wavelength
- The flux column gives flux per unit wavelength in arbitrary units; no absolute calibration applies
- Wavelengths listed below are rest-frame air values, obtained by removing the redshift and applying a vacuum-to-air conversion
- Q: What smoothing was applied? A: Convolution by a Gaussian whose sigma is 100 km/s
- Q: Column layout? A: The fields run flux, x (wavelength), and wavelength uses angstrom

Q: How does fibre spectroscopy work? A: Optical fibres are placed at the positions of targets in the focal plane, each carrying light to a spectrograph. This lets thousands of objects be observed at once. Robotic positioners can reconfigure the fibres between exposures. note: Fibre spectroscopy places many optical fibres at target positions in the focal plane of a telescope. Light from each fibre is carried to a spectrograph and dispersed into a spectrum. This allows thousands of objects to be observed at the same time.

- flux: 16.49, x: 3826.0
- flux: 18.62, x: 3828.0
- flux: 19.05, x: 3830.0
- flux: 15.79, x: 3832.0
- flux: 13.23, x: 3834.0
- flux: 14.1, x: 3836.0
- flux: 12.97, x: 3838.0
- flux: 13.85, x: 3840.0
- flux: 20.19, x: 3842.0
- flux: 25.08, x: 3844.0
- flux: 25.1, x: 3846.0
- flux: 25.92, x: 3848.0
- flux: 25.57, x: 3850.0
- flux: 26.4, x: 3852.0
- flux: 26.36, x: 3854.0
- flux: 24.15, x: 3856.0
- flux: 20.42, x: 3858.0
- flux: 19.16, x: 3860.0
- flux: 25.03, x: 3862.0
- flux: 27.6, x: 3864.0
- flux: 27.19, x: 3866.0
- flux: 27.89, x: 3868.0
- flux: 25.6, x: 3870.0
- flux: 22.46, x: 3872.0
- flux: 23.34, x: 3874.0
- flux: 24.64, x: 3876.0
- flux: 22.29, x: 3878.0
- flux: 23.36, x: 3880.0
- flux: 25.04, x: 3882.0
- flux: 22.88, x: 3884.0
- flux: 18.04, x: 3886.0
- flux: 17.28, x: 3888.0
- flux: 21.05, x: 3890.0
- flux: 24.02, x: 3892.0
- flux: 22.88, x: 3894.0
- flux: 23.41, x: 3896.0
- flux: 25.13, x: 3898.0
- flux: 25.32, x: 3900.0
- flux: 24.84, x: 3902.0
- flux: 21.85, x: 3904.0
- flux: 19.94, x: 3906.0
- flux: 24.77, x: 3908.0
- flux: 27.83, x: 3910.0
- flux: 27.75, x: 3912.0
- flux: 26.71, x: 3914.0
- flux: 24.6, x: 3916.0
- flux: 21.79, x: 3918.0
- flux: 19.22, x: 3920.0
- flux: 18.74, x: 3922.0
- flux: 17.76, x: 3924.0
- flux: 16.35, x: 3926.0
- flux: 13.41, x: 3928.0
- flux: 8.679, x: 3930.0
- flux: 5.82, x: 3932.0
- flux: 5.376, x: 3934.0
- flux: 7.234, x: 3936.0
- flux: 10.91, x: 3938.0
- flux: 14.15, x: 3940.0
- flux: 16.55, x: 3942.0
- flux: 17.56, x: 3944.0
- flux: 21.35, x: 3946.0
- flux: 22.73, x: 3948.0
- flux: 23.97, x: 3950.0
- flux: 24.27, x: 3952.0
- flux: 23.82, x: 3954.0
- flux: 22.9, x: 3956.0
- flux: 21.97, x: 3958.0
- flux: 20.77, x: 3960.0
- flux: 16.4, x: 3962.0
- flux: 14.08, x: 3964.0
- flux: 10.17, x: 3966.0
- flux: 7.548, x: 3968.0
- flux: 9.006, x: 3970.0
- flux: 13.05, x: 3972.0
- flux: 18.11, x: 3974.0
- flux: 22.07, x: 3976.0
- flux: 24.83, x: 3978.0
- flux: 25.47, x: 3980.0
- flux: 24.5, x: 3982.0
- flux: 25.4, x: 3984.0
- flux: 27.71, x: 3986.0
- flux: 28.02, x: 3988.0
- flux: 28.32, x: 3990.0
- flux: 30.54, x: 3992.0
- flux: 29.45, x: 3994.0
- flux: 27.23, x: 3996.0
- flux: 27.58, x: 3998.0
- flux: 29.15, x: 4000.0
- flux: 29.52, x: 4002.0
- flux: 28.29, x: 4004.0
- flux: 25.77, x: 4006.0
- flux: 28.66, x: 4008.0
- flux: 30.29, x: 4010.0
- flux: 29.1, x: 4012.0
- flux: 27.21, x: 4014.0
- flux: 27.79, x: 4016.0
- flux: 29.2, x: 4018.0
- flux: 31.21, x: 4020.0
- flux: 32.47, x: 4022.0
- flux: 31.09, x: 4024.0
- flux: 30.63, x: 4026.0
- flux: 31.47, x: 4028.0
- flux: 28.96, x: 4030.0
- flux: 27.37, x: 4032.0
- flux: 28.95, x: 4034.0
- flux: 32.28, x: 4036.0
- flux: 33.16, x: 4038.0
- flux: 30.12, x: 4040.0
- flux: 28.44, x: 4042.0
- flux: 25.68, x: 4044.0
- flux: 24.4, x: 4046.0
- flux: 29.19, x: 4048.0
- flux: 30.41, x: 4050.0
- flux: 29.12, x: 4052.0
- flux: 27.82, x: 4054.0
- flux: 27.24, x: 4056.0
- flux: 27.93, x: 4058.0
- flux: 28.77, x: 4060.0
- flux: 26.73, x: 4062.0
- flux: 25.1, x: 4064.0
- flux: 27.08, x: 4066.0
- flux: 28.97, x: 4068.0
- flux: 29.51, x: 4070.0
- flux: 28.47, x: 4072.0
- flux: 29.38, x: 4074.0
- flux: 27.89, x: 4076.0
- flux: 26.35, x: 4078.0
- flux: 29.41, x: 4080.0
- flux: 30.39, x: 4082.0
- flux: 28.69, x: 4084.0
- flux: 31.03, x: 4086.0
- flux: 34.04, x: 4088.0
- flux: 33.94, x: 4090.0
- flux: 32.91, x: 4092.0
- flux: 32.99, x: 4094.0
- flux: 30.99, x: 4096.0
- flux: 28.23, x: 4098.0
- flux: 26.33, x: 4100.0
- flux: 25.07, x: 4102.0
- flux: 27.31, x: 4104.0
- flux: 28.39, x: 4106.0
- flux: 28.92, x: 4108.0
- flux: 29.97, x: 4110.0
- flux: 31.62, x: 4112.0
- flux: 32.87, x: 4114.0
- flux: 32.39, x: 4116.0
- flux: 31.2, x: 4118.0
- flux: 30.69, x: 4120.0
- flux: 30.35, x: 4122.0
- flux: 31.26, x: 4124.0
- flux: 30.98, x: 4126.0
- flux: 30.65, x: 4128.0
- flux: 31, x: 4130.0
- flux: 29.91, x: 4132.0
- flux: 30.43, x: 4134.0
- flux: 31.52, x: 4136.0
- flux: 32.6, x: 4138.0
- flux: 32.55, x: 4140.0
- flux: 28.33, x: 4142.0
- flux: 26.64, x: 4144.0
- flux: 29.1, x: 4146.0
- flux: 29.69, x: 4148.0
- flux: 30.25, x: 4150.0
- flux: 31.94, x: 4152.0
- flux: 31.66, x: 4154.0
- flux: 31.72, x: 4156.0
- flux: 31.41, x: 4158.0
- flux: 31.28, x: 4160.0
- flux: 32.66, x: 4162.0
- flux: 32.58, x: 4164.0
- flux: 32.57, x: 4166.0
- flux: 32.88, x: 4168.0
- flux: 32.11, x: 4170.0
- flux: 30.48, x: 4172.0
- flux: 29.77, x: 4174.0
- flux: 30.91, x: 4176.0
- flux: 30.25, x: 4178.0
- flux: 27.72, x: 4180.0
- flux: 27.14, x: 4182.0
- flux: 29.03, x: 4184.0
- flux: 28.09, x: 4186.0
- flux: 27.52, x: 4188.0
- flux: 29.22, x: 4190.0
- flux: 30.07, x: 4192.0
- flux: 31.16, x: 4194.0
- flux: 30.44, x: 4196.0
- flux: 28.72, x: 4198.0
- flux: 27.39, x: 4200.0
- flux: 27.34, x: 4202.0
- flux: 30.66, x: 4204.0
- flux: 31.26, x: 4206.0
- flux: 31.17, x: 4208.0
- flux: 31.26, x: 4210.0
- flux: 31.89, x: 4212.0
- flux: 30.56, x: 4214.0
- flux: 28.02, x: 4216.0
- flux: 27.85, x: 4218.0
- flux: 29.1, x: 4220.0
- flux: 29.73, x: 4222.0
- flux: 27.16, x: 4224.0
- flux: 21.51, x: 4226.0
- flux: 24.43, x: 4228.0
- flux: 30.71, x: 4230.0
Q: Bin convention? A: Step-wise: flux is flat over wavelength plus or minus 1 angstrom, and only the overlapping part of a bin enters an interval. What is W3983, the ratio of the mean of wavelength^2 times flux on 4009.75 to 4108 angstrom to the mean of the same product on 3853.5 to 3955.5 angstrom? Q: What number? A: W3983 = 1.50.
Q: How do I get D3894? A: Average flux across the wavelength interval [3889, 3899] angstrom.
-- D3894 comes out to 23.3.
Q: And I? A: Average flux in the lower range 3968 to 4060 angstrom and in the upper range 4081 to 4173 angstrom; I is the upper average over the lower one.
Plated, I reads 1.13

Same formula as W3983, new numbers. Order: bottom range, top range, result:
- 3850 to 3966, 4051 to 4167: 1.59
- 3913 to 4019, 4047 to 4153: 1.50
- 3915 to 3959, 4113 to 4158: 1.97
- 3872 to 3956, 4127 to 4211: 1.70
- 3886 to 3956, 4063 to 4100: 1.64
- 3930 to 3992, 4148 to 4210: 1.82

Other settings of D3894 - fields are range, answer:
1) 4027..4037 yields 29.8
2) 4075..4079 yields 27.1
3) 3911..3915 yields 27.2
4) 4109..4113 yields 30.8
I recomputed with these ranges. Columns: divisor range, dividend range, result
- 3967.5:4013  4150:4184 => 1.24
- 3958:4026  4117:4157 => 1.25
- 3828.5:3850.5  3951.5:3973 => 0.87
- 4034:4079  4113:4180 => 1.09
